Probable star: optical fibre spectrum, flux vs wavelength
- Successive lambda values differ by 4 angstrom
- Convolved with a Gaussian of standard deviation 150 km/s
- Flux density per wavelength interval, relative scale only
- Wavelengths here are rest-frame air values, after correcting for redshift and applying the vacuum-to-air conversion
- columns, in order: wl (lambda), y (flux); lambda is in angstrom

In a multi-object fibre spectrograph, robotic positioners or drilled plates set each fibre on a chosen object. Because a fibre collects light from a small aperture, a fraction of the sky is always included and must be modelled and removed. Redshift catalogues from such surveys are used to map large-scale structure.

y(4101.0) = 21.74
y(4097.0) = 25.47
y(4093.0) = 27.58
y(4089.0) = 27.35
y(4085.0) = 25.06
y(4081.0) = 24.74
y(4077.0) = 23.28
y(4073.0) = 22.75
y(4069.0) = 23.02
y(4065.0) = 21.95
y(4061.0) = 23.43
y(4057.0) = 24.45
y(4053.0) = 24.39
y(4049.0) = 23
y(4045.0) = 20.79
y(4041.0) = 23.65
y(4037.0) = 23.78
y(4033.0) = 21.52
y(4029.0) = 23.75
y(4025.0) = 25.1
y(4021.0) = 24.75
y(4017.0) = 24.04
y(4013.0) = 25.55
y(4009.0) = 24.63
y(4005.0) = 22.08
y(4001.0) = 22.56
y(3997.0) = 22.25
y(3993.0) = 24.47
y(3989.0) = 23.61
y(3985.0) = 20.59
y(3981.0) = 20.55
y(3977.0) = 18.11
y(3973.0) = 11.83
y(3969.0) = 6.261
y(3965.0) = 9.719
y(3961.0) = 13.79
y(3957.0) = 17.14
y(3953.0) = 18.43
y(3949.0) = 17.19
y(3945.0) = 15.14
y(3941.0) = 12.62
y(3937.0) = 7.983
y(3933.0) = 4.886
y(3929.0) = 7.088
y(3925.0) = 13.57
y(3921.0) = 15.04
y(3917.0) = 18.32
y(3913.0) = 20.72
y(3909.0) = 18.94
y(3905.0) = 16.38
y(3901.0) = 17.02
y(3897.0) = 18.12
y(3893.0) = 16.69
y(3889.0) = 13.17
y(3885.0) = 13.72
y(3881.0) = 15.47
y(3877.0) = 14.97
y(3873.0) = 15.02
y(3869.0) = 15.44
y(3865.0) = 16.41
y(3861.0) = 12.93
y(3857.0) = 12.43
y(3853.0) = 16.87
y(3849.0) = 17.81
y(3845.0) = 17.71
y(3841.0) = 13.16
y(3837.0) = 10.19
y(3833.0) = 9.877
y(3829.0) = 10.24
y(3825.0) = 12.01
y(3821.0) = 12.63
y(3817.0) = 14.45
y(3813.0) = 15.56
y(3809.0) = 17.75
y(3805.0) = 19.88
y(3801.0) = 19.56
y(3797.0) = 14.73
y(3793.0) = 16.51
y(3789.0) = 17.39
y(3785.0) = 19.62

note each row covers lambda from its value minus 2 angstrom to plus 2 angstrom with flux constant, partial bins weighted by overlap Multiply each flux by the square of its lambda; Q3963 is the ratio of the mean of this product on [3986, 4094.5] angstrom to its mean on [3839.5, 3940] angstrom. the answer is 1.74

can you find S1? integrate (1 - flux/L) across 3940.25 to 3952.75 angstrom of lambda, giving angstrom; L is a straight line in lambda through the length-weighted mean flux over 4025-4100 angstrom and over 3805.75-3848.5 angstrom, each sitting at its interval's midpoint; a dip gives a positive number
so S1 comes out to 2.11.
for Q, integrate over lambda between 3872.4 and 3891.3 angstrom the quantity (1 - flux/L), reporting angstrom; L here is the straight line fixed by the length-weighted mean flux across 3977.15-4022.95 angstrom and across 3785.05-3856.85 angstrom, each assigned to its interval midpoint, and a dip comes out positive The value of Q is 3.5 angstrom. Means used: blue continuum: 15.1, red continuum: 23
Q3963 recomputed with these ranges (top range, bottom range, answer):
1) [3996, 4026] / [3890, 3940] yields 1.73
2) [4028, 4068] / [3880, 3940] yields 1.72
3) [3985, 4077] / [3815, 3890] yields 1.83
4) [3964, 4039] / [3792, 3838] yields 1.59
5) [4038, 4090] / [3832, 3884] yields 1.80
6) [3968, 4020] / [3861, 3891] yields 1.50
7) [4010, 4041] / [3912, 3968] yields 1.87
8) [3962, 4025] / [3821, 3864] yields 1.63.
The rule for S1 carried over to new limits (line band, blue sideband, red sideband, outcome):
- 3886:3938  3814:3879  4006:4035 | 8.8 angstrom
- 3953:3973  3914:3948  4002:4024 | 5.1 angstrom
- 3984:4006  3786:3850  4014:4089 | -1.2 angstrom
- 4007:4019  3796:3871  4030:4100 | -1.6 angstrom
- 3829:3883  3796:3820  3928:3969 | 3.3 angstrom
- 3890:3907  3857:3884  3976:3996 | -0.4 angstrom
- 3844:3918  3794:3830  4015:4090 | 6.7 angstrom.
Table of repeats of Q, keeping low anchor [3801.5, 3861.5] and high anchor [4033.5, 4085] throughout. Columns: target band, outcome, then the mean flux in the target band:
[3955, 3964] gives 2.1 angstrom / 14.8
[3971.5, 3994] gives 0.6 angstrom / 19.8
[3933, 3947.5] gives 5.9 angstrom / 11.1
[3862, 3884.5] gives 1.1 angstrom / 15.2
